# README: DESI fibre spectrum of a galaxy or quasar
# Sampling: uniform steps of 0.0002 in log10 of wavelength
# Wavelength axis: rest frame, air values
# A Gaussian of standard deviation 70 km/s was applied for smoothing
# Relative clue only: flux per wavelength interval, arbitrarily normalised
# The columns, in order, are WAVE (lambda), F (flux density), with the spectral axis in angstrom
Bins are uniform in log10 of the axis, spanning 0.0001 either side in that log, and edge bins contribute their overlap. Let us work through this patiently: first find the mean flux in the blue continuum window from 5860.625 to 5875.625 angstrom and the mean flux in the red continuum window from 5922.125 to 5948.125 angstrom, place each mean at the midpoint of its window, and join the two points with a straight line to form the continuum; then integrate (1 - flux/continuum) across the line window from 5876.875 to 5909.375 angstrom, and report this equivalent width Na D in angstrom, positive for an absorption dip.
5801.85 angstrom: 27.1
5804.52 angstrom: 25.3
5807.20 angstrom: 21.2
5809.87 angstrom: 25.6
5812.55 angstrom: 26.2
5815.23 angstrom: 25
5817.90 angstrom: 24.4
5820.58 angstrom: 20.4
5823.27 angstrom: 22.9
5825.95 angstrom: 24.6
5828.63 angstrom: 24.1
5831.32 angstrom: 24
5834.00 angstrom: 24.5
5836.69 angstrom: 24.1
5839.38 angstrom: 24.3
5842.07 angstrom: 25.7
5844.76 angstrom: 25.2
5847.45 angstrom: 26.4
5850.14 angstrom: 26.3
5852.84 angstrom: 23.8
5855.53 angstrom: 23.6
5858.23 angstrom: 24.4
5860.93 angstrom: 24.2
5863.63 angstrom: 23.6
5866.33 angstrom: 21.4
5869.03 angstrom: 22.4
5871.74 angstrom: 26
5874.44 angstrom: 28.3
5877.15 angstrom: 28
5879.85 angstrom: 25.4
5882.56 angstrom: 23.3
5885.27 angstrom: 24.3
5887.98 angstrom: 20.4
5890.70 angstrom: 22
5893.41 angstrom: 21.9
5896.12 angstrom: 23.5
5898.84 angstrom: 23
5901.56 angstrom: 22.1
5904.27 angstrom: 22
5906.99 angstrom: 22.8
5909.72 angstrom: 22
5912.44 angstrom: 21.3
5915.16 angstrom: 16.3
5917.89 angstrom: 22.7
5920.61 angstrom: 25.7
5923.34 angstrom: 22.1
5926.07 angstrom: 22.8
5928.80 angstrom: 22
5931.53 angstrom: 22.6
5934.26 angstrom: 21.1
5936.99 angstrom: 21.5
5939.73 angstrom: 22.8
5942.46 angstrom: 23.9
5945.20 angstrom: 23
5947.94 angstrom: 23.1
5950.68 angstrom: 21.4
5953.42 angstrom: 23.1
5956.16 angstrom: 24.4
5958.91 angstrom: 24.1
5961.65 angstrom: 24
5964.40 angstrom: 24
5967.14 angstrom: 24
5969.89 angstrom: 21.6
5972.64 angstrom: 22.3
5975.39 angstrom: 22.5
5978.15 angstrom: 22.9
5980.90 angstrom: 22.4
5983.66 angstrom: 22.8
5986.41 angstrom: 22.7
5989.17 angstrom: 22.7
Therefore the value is 0.8 angstrom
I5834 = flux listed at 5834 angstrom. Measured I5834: 24.5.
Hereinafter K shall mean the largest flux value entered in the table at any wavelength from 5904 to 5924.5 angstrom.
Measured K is 25.7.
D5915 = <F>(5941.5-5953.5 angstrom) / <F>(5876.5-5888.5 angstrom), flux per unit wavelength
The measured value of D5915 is 0.94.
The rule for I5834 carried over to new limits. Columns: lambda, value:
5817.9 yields 24.4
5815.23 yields 25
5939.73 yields 22.8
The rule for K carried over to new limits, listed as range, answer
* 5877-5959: 28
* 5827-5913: 28.3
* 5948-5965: 24.4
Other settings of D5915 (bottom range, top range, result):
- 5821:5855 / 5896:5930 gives 0.90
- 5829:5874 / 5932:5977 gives 0.94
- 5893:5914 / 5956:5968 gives 1.08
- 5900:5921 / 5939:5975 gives 1.07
